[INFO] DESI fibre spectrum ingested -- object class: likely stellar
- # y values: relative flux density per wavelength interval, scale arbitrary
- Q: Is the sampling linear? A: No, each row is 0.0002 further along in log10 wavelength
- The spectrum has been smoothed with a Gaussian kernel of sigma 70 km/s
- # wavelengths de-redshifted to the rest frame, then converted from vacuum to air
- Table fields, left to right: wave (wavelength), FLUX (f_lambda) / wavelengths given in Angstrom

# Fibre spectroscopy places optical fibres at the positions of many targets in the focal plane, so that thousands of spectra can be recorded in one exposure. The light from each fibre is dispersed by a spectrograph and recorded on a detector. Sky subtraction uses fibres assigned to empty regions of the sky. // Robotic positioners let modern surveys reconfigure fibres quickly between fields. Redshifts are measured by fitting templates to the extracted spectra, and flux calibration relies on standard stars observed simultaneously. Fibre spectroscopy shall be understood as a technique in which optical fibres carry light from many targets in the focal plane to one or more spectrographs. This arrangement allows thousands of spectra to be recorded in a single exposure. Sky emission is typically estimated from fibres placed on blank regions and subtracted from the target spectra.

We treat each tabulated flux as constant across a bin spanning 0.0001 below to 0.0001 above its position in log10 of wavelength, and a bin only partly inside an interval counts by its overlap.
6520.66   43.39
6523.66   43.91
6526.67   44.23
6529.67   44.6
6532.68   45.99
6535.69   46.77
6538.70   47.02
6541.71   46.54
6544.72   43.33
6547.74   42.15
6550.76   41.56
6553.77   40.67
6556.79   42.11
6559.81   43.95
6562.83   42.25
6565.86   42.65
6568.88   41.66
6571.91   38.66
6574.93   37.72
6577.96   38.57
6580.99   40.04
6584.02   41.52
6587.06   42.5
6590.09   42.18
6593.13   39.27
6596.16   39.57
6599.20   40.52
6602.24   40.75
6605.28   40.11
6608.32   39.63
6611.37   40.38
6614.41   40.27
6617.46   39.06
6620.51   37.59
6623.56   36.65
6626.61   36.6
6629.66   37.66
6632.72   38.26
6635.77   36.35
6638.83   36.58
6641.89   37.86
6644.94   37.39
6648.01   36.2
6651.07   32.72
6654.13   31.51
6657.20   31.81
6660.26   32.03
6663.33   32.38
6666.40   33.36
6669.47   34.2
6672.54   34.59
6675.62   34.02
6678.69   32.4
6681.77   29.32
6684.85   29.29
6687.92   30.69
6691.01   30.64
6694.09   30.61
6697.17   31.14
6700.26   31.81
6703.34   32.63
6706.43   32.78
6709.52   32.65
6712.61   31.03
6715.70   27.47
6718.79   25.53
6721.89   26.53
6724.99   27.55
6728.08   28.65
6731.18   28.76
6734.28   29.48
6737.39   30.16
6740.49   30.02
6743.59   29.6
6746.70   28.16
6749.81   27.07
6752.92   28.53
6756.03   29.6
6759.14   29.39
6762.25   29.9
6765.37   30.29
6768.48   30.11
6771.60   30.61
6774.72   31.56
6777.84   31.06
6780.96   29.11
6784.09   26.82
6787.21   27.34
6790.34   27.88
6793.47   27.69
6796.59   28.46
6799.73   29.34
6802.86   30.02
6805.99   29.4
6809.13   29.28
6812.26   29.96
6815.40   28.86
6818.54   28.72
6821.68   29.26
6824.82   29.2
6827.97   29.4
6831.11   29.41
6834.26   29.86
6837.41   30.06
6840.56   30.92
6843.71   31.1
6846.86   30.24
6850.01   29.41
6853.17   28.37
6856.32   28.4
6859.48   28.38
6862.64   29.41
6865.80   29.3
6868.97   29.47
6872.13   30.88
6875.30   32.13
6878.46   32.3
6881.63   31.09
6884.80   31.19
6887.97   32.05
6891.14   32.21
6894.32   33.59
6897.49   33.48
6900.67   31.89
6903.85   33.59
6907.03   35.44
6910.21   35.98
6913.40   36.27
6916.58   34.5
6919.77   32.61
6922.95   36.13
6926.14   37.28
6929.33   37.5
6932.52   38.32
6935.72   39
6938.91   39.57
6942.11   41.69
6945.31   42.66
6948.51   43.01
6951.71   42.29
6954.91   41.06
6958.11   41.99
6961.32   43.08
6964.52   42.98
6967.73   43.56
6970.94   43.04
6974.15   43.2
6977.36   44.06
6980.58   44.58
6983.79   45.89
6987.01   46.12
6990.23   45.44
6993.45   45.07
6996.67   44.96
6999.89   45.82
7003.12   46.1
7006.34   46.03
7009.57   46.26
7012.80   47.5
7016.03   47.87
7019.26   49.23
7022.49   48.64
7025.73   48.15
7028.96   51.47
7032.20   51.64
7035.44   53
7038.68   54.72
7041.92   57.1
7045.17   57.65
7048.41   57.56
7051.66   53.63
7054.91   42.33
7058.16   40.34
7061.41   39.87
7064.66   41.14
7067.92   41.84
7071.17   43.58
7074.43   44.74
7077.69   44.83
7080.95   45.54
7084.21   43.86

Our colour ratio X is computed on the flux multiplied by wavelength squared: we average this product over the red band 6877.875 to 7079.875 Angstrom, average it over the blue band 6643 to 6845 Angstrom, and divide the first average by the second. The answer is 1.5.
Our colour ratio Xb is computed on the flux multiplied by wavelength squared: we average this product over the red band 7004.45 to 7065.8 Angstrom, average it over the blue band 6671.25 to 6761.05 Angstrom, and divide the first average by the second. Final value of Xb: 1.8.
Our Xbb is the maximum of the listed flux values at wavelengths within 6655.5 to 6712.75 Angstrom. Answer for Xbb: 34.59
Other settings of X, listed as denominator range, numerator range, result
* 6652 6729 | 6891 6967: 1.31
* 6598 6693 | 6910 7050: 1.39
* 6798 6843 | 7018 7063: 1.82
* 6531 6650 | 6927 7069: 1.27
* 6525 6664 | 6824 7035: 1.07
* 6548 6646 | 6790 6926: 0.84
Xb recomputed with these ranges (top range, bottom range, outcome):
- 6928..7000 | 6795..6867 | 1.51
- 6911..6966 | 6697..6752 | 1.42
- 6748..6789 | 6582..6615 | 0.76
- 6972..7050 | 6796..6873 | 1.74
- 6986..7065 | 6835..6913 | 1.61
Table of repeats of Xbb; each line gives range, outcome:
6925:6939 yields 39.57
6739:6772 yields 30.61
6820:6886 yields 32.3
